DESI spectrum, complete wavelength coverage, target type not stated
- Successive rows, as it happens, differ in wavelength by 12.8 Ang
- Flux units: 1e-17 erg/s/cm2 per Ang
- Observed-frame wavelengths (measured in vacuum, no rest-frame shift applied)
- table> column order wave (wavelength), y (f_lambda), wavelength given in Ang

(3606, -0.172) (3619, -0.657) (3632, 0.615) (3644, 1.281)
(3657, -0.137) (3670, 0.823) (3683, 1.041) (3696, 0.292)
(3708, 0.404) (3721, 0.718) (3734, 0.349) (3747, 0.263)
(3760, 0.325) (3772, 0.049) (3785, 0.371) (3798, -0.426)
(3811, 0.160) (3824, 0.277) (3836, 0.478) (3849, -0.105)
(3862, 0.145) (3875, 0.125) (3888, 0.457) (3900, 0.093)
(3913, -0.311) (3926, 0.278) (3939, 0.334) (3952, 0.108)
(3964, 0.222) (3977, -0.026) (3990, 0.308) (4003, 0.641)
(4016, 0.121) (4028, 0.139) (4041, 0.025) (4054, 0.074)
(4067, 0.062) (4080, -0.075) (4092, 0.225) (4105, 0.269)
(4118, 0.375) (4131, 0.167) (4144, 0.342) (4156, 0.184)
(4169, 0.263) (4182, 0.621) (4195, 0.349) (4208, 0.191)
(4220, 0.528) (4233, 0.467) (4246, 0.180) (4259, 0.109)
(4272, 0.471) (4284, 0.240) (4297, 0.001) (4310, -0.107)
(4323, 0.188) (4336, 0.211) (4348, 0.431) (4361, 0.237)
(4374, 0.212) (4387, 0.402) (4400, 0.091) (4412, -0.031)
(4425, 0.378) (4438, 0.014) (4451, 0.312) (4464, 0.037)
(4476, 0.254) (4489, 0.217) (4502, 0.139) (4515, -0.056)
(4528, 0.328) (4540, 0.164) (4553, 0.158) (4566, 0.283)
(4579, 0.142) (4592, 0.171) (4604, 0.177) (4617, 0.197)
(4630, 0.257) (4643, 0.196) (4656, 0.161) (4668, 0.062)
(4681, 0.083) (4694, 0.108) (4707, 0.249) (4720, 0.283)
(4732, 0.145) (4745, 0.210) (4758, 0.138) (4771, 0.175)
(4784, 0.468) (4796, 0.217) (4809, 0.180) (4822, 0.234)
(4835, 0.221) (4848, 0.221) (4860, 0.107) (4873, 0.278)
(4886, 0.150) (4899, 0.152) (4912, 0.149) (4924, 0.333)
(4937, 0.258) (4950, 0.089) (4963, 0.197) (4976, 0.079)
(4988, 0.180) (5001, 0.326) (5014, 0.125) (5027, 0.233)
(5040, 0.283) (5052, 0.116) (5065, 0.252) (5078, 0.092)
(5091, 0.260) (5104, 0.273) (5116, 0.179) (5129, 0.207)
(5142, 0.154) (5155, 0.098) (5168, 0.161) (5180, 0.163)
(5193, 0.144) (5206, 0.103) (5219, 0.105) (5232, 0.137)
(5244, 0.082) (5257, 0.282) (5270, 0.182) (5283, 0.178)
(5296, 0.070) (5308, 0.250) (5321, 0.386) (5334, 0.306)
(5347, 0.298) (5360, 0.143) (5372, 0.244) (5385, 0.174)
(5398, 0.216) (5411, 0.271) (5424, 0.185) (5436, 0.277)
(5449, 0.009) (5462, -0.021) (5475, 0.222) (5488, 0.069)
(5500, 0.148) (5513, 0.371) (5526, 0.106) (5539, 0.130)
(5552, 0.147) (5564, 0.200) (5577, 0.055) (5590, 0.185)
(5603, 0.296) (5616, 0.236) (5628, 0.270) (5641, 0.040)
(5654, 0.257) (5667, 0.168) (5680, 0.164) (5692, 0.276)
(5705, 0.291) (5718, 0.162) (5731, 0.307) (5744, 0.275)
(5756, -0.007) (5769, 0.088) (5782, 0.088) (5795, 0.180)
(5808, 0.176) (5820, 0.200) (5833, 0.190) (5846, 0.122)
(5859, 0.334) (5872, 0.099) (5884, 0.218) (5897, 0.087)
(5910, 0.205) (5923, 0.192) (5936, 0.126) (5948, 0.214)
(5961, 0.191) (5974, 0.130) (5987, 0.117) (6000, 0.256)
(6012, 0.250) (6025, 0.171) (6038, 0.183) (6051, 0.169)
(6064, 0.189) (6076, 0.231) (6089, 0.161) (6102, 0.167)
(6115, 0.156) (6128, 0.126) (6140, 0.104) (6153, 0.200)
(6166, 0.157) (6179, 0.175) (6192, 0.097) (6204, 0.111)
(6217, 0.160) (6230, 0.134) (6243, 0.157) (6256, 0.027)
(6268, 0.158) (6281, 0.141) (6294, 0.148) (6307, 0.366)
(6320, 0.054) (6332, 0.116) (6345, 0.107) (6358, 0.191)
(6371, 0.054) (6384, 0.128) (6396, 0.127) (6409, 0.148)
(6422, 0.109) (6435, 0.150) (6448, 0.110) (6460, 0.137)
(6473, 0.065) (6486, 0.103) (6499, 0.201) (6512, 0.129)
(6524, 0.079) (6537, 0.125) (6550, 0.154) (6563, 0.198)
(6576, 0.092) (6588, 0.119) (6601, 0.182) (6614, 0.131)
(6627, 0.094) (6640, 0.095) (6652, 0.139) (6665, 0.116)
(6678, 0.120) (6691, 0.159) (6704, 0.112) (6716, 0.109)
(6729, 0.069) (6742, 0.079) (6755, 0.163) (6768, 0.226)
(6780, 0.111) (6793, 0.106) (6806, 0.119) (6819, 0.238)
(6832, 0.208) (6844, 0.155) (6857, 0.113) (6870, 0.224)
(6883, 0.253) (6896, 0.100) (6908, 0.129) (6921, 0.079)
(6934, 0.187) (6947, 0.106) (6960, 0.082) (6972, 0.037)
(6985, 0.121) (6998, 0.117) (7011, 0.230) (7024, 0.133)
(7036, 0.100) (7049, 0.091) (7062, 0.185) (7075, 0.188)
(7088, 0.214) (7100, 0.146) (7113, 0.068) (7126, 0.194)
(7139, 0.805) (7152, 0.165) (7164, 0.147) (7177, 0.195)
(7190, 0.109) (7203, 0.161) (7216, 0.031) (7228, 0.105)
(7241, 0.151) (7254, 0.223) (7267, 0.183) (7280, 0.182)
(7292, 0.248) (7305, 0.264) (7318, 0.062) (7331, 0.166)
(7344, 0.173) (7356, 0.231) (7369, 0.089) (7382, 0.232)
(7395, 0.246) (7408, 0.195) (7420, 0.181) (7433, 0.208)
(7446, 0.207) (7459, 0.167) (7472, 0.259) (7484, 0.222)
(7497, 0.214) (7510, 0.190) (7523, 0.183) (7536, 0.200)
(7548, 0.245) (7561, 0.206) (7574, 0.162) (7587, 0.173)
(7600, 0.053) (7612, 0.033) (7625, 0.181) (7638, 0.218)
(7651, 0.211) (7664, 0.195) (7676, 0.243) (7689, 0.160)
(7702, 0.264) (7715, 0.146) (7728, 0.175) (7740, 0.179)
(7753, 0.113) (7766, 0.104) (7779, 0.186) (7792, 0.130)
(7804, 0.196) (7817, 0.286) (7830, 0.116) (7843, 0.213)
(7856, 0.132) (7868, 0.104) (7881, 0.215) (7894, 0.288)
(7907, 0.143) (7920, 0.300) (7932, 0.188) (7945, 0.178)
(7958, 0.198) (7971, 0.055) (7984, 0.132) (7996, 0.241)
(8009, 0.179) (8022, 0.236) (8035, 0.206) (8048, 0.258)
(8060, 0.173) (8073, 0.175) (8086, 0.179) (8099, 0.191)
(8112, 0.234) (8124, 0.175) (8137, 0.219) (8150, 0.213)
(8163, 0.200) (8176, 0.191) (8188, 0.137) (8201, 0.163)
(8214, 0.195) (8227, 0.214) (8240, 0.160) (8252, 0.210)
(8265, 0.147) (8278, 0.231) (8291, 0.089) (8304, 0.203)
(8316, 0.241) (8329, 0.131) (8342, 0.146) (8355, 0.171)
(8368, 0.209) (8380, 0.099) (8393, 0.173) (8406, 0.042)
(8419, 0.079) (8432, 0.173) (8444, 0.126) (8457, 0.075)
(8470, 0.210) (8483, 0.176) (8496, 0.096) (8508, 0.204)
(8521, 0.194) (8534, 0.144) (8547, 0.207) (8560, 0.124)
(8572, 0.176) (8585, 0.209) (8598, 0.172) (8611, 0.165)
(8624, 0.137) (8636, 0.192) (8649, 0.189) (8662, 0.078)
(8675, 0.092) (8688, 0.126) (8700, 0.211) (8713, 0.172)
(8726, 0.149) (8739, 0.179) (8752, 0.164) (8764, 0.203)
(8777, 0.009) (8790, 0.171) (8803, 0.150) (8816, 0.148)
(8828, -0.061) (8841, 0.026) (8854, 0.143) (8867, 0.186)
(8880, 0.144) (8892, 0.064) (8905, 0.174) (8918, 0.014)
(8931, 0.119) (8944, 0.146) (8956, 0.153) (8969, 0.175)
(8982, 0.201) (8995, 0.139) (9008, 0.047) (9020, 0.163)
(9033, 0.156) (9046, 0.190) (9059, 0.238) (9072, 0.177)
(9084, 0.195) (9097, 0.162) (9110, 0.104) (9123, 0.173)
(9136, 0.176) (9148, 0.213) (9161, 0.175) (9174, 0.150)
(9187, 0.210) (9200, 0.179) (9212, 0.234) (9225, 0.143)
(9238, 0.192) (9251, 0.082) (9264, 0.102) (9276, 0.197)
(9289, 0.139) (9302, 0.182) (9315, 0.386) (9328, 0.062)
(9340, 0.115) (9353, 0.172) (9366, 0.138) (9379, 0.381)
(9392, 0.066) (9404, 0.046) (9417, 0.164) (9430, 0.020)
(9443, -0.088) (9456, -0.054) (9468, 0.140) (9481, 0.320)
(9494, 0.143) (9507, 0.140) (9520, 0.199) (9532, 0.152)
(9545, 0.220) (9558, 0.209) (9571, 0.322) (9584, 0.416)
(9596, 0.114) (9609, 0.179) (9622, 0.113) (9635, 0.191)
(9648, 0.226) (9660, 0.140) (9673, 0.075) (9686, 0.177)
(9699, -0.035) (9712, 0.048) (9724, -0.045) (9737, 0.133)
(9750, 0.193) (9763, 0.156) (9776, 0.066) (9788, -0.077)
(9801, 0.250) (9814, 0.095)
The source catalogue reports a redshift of 0.91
